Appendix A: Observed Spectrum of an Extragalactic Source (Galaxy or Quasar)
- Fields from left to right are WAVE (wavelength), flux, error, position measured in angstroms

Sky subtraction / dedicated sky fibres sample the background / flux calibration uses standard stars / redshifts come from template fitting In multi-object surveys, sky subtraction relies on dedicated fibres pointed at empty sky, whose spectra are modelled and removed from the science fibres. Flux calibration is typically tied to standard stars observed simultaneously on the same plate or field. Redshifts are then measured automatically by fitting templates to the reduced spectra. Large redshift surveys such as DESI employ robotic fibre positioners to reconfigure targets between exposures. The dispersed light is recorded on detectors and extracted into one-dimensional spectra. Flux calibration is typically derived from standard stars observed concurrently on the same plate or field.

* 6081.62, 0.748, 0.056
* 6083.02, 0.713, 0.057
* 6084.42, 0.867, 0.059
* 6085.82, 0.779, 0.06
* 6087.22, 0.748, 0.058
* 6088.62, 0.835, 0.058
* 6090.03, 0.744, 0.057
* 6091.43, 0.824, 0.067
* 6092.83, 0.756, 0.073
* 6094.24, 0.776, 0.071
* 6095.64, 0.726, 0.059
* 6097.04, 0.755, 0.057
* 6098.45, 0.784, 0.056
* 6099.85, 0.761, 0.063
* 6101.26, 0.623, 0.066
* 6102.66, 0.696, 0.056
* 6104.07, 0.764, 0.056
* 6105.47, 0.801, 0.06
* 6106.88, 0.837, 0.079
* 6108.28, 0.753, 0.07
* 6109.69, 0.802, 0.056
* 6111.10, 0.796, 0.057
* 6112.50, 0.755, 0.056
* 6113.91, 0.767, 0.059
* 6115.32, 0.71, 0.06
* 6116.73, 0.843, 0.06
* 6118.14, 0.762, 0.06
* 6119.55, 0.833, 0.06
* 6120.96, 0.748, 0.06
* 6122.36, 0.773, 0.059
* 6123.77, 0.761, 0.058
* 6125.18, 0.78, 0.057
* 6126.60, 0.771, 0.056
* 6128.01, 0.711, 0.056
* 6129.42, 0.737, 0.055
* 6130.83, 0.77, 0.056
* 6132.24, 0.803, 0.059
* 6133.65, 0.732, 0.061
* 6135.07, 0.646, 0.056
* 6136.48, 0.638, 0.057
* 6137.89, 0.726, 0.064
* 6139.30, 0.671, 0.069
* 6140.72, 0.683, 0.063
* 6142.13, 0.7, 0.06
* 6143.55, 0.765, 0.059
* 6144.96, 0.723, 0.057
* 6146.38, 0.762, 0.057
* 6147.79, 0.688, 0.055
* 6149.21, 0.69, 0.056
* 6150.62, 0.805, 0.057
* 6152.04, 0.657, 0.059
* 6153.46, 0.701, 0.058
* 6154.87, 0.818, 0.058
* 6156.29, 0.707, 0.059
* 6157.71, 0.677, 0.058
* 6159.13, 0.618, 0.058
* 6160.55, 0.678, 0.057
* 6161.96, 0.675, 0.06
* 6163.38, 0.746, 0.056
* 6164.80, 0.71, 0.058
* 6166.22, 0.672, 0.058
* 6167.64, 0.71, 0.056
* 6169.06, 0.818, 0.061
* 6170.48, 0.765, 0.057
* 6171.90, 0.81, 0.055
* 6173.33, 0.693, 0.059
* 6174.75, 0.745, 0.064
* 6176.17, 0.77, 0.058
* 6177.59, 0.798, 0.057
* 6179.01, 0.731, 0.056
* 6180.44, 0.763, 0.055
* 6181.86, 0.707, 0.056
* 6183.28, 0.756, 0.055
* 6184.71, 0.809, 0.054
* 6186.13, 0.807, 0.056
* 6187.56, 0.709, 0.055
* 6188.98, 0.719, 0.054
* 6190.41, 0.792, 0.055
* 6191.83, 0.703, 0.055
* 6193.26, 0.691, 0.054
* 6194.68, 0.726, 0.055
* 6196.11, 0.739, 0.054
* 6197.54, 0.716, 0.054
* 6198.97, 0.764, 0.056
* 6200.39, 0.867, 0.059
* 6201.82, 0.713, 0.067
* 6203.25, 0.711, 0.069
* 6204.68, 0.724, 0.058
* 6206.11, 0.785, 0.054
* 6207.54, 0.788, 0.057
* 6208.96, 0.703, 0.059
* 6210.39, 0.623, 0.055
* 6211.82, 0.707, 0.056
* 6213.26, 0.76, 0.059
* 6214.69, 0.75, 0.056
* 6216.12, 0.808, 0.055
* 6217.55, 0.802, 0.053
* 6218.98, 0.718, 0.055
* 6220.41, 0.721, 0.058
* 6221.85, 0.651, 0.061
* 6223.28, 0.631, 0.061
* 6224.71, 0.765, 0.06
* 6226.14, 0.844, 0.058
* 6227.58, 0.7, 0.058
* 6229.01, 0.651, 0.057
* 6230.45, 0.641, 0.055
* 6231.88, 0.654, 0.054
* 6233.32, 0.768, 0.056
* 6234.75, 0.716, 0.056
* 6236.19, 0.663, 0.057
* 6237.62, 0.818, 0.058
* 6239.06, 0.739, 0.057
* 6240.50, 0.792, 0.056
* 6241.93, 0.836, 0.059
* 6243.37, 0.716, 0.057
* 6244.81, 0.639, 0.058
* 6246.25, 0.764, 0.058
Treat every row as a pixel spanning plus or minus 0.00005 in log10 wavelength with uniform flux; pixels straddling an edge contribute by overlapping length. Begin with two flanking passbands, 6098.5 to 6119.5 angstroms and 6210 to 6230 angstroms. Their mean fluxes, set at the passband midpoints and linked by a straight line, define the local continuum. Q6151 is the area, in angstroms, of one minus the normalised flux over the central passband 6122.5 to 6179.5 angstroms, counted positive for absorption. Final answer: 1.7 angstroms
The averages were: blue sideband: 0.765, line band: 0.727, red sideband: 0.724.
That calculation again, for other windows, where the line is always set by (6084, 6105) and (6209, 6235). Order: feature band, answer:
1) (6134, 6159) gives 1.2 angstroms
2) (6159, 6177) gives 0.2 angstroms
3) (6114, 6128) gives -0.4 angstroms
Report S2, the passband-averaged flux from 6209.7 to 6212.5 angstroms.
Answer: 0.665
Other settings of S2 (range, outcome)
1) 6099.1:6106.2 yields 0.73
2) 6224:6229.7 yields 0.741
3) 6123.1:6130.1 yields 0.751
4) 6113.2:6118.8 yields 0.77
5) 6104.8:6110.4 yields 0.798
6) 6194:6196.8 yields 0.732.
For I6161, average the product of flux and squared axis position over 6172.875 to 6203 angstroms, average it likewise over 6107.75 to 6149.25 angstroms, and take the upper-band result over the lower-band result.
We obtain 1.0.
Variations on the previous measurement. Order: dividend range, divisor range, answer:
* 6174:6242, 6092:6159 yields 1.02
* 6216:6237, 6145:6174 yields 1.01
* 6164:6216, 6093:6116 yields 1.01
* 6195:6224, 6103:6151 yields 1.01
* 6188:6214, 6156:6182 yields 1.02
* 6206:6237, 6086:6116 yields 0.98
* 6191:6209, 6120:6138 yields 1.03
